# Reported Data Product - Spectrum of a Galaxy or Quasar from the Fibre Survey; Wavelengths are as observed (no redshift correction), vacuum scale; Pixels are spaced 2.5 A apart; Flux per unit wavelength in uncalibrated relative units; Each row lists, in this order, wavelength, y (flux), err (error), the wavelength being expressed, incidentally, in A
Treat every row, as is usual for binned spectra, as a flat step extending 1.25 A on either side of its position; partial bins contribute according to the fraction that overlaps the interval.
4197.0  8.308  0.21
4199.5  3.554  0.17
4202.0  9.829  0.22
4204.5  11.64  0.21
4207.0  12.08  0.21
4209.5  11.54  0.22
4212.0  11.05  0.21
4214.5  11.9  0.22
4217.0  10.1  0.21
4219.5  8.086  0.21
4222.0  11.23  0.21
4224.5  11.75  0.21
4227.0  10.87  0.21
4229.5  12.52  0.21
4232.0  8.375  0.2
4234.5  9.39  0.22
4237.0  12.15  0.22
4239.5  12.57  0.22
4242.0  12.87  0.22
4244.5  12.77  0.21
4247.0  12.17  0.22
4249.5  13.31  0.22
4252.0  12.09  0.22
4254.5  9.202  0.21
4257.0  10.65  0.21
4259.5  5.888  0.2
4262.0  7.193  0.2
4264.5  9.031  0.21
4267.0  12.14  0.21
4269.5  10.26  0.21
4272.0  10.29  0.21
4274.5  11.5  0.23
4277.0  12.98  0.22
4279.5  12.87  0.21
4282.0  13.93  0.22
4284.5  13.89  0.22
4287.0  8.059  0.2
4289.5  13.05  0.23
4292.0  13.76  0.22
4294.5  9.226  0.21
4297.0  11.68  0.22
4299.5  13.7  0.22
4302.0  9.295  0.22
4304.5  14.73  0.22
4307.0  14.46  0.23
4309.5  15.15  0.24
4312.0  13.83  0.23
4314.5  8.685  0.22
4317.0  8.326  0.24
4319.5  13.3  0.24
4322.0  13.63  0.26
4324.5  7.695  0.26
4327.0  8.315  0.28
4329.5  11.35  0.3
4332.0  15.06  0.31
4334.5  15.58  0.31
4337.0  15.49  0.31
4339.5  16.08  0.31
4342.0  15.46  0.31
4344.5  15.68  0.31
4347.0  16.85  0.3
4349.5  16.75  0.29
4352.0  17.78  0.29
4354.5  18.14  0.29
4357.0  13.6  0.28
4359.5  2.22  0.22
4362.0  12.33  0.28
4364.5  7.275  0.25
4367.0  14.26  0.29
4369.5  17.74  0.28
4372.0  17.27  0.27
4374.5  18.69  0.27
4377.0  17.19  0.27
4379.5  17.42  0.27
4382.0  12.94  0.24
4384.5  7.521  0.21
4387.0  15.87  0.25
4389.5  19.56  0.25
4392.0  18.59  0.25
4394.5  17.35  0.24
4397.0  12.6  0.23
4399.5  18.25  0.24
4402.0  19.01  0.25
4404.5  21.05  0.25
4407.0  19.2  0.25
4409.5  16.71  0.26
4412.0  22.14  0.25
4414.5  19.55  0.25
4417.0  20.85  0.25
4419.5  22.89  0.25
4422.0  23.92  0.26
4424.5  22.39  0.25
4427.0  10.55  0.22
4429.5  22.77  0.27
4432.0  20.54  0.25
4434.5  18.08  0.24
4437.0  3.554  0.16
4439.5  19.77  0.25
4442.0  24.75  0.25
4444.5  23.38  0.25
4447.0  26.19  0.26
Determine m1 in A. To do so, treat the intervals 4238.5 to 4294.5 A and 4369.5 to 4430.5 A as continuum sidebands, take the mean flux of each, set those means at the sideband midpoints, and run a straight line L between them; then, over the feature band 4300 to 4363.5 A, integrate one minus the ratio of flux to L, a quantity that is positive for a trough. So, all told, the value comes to 6.2 A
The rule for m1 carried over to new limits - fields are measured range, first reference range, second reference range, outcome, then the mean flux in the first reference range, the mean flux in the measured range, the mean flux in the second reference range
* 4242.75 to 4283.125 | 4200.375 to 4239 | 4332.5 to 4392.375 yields 3.4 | 10.8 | 11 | 15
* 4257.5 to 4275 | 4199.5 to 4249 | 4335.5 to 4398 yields 4.0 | 11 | 9.44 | 15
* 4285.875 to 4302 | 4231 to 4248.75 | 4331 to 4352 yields 2.9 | 11.6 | 11.4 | 16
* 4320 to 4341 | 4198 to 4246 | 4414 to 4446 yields 3.3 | 10.7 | 12.9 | 19.5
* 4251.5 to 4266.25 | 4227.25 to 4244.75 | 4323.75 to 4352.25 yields 3.8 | 11.4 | 8.96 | 14.3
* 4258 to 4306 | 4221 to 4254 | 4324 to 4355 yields 6.5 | 11.6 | 11.2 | 14.7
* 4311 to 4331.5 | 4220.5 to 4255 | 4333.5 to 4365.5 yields 4.1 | 11.5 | 10.8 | 14.1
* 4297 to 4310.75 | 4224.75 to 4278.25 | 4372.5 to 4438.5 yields -0.1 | 10.9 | 13.3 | 17.7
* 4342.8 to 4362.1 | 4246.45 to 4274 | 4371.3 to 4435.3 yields 1.2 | 10.2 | 14.3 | 18.2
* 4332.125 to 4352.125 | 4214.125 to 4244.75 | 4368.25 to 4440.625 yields -0.9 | 11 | 16.1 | 17.7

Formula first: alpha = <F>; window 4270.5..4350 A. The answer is 12.8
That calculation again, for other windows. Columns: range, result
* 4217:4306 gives 11.2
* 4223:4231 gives 11.6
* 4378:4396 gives 15.6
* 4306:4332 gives 11.6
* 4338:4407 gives 15.5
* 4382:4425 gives 18.4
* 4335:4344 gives 15.7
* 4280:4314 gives 12.6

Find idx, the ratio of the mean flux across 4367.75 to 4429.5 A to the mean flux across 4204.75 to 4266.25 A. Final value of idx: 1.66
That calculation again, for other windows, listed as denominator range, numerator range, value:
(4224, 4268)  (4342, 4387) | 1.33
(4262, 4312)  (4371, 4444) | 1.50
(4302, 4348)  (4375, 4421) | 1.35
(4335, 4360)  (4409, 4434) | 1.33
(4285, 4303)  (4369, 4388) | 1.36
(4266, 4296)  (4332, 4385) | 1.24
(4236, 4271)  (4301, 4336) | 1.12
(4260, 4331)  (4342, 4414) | 1.39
